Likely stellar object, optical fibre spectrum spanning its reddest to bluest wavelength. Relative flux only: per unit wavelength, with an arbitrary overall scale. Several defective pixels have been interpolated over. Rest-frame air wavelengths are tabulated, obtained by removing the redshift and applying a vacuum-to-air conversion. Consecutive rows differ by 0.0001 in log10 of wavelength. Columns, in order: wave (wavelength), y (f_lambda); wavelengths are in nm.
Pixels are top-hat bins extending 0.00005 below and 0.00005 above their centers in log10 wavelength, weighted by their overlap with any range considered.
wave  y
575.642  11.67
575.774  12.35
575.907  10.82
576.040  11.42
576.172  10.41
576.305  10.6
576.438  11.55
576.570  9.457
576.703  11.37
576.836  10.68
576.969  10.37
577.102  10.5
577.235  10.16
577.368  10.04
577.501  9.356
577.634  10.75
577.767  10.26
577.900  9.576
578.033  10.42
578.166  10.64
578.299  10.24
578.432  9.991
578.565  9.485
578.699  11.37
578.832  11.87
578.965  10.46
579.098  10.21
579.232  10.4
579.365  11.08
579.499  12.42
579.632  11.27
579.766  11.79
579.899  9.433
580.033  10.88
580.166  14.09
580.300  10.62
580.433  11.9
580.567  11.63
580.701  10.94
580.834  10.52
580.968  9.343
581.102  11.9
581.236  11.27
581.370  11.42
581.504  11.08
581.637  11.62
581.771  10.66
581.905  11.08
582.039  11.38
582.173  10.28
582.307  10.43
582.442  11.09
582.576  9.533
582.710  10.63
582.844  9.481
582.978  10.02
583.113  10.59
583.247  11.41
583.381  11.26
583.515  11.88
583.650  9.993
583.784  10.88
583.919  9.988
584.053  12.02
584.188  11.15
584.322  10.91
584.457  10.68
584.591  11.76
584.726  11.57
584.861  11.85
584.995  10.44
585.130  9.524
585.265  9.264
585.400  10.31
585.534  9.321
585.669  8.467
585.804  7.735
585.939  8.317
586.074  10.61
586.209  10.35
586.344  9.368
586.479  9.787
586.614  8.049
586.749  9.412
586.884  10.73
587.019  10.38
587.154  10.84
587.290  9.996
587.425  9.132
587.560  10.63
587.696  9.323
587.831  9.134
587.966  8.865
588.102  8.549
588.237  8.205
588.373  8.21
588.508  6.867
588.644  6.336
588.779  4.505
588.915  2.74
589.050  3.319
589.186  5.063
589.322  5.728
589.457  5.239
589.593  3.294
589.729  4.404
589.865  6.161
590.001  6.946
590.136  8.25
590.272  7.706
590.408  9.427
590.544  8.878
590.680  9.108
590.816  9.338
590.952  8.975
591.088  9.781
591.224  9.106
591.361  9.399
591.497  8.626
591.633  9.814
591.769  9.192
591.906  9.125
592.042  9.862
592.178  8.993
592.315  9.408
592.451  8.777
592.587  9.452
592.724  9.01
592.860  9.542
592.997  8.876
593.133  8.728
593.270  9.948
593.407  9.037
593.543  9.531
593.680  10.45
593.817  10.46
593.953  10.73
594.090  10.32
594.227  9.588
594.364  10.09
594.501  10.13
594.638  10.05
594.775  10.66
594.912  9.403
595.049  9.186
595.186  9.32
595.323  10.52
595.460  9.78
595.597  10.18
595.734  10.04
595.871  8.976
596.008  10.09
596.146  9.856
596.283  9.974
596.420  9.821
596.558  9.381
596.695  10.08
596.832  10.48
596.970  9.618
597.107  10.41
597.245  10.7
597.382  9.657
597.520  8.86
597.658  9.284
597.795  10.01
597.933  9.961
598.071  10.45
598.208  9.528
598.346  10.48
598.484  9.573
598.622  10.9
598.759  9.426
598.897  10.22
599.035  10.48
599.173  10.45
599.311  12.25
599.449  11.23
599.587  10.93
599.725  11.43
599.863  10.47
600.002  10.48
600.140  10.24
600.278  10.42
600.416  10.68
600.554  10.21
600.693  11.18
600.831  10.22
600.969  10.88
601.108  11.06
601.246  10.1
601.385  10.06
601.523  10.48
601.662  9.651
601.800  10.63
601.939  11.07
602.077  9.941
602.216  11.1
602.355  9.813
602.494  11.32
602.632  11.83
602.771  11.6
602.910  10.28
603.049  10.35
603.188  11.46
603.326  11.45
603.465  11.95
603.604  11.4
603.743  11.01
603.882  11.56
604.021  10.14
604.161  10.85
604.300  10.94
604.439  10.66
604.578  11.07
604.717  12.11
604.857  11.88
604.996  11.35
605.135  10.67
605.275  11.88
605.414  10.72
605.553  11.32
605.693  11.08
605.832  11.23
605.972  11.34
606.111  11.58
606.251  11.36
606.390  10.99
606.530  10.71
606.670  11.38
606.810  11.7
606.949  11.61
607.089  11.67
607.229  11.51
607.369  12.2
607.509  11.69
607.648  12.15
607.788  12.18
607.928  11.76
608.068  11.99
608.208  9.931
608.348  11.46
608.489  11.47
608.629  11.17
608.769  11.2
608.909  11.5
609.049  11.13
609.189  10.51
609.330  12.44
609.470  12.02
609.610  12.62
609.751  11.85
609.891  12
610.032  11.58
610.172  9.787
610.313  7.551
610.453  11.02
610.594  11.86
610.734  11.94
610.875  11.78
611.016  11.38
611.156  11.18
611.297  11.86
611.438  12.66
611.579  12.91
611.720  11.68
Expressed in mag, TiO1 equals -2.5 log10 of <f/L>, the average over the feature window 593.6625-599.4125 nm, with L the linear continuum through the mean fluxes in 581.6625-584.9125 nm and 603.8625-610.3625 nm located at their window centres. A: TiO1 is 0.11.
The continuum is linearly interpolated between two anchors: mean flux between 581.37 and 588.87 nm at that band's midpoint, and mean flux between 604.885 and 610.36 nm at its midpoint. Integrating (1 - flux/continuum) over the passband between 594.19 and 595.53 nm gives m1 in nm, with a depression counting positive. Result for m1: 0.08 nm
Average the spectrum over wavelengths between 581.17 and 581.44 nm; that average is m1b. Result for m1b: 11.3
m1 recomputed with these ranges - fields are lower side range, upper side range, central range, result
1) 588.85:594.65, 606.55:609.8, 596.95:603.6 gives -0.30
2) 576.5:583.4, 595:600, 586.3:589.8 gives 0.96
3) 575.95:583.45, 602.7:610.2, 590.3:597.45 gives 0.93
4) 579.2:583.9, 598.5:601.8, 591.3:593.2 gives 0.27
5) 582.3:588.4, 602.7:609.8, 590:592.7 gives 0.36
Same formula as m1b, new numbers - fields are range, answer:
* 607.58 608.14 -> 12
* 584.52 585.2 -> 11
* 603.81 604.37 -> 10.9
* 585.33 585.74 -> 9.36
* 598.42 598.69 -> 10.2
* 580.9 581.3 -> 10.8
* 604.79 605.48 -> 11.3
